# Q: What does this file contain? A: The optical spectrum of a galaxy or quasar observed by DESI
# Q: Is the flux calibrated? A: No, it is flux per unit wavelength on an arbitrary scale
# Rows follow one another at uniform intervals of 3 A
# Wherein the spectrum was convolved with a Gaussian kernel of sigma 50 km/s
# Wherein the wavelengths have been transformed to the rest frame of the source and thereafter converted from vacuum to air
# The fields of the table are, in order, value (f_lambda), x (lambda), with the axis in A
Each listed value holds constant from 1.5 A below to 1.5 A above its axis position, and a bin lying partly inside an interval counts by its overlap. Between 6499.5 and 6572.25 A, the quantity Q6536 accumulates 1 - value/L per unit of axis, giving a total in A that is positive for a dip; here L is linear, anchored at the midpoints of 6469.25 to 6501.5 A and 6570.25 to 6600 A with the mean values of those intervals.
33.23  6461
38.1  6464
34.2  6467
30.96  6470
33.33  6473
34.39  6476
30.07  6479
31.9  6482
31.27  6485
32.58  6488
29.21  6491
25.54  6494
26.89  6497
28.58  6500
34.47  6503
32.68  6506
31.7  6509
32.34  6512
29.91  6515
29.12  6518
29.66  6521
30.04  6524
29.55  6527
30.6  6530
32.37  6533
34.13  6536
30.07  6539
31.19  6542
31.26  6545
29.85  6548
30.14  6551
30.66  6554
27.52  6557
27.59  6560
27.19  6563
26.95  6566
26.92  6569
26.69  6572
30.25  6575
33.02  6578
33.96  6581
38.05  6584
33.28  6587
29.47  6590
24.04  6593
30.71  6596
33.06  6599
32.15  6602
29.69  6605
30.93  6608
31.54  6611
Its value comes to 1.6 A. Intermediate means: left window 30.4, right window 31.2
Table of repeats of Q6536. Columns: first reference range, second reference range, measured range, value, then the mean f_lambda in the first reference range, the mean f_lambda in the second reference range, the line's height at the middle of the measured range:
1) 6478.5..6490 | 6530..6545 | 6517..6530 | 0.8 A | 31.5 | 31.7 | 31.7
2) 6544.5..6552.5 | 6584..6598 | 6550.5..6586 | 0.5 A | 30.3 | 30.4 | 30.4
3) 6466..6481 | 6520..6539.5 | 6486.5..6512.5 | 1.2 A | 32.5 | 31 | 31.8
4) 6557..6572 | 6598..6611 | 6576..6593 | -2.0 A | 27.2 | 31.4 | 29.3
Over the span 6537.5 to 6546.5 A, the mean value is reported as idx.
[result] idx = 30.8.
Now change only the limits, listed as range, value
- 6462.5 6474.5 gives 34.1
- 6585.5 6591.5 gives 31.4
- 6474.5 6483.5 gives 32.1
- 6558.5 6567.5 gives 27.2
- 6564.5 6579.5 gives 28.8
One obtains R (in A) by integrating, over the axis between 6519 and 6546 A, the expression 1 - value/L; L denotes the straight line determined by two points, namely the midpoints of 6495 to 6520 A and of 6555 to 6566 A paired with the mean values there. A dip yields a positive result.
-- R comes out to -1.7 A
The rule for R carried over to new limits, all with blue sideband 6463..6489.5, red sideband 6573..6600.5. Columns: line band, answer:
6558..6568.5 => 1.5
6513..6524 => 0.9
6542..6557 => 0.9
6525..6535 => 0.4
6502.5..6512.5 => 0.0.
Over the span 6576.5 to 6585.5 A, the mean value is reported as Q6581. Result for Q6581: 35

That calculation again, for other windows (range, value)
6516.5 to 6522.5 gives 29.4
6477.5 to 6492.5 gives 31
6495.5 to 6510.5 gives 30.9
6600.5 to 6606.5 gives 30.9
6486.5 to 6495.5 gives 29.1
